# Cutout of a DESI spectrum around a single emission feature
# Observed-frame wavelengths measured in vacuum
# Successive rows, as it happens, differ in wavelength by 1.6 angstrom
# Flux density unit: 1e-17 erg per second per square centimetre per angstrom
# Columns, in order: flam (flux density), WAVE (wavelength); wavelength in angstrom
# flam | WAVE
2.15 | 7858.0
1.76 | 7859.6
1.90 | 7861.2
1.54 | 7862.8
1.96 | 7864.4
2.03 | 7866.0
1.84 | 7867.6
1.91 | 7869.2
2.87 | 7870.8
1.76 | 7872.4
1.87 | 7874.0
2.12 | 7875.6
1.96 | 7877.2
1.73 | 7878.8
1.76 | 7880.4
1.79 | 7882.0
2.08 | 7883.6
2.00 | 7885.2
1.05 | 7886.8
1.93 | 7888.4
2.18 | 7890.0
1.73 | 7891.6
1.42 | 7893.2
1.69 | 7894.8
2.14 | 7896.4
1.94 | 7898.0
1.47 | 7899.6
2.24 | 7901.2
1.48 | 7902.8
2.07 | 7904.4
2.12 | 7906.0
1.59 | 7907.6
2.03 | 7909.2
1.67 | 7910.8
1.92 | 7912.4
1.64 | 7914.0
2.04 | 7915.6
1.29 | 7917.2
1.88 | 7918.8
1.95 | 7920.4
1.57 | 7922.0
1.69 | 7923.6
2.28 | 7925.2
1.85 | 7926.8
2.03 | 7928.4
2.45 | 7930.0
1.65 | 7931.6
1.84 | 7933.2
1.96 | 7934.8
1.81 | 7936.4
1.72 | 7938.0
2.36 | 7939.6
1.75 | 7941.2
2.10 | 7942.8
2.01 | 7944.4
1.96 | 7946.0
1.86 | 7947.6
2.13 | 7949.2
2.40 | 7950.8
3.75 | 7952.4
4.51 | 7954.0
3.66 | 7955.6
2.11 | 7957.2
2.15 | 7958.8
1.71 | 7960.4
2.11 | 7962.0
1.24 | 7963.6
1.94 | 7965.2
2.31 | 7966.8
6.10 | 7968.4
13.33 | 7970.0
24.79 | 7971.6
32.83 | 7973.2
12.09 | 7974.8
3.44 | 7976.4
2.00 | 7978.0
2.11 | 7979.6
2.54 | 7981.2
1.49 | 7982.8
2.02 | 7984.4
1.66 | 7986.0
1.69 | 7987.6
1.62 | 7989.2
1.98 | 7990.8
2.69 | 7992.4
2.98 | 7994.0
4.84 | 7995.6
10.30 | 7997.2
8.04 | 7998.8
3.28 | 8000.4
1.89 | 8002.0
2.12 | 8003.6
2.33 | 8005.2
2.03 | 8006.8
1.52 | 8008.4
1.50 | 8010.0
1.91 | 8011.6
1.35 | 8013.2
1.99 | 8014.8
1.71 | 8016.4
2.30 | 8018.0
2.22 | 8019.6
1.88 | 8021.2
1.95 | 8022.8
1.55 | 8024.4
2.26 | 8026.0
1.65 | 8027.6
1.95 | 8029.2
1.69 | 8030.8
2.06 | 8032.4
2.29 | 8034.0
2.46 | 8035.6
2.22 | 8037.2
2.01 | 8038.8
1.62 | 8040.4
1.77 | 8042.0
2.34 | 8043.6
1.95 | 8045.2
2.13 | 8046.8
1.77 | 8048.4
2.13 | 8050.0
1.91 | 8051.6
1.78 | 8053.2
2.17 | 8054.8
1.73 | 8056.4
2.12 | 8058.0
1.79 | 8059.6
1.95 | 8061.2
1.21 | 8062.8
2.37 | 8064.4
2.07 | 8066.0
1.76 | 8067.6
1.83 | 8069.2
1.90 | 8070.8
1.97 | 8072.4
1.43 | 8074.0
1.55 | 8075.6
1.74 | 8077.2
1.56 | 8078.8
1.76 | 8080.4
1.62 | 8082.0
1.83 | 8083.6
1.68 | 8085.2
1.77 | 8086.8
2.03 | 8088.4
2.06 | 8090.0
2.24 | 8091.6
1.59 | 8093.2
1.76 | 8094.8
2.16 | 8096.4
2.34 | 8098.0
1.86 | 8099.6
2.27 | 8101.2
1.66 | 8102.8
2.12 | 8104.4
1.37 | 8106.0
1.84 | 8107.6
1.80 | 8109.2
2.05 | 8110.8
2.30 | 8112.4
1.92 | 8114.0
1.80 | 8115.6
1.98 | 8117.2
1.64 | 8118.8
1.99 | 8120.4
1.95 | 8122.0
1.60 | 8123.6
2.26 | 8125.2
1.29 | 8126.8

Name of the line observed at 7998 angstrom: [N II]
